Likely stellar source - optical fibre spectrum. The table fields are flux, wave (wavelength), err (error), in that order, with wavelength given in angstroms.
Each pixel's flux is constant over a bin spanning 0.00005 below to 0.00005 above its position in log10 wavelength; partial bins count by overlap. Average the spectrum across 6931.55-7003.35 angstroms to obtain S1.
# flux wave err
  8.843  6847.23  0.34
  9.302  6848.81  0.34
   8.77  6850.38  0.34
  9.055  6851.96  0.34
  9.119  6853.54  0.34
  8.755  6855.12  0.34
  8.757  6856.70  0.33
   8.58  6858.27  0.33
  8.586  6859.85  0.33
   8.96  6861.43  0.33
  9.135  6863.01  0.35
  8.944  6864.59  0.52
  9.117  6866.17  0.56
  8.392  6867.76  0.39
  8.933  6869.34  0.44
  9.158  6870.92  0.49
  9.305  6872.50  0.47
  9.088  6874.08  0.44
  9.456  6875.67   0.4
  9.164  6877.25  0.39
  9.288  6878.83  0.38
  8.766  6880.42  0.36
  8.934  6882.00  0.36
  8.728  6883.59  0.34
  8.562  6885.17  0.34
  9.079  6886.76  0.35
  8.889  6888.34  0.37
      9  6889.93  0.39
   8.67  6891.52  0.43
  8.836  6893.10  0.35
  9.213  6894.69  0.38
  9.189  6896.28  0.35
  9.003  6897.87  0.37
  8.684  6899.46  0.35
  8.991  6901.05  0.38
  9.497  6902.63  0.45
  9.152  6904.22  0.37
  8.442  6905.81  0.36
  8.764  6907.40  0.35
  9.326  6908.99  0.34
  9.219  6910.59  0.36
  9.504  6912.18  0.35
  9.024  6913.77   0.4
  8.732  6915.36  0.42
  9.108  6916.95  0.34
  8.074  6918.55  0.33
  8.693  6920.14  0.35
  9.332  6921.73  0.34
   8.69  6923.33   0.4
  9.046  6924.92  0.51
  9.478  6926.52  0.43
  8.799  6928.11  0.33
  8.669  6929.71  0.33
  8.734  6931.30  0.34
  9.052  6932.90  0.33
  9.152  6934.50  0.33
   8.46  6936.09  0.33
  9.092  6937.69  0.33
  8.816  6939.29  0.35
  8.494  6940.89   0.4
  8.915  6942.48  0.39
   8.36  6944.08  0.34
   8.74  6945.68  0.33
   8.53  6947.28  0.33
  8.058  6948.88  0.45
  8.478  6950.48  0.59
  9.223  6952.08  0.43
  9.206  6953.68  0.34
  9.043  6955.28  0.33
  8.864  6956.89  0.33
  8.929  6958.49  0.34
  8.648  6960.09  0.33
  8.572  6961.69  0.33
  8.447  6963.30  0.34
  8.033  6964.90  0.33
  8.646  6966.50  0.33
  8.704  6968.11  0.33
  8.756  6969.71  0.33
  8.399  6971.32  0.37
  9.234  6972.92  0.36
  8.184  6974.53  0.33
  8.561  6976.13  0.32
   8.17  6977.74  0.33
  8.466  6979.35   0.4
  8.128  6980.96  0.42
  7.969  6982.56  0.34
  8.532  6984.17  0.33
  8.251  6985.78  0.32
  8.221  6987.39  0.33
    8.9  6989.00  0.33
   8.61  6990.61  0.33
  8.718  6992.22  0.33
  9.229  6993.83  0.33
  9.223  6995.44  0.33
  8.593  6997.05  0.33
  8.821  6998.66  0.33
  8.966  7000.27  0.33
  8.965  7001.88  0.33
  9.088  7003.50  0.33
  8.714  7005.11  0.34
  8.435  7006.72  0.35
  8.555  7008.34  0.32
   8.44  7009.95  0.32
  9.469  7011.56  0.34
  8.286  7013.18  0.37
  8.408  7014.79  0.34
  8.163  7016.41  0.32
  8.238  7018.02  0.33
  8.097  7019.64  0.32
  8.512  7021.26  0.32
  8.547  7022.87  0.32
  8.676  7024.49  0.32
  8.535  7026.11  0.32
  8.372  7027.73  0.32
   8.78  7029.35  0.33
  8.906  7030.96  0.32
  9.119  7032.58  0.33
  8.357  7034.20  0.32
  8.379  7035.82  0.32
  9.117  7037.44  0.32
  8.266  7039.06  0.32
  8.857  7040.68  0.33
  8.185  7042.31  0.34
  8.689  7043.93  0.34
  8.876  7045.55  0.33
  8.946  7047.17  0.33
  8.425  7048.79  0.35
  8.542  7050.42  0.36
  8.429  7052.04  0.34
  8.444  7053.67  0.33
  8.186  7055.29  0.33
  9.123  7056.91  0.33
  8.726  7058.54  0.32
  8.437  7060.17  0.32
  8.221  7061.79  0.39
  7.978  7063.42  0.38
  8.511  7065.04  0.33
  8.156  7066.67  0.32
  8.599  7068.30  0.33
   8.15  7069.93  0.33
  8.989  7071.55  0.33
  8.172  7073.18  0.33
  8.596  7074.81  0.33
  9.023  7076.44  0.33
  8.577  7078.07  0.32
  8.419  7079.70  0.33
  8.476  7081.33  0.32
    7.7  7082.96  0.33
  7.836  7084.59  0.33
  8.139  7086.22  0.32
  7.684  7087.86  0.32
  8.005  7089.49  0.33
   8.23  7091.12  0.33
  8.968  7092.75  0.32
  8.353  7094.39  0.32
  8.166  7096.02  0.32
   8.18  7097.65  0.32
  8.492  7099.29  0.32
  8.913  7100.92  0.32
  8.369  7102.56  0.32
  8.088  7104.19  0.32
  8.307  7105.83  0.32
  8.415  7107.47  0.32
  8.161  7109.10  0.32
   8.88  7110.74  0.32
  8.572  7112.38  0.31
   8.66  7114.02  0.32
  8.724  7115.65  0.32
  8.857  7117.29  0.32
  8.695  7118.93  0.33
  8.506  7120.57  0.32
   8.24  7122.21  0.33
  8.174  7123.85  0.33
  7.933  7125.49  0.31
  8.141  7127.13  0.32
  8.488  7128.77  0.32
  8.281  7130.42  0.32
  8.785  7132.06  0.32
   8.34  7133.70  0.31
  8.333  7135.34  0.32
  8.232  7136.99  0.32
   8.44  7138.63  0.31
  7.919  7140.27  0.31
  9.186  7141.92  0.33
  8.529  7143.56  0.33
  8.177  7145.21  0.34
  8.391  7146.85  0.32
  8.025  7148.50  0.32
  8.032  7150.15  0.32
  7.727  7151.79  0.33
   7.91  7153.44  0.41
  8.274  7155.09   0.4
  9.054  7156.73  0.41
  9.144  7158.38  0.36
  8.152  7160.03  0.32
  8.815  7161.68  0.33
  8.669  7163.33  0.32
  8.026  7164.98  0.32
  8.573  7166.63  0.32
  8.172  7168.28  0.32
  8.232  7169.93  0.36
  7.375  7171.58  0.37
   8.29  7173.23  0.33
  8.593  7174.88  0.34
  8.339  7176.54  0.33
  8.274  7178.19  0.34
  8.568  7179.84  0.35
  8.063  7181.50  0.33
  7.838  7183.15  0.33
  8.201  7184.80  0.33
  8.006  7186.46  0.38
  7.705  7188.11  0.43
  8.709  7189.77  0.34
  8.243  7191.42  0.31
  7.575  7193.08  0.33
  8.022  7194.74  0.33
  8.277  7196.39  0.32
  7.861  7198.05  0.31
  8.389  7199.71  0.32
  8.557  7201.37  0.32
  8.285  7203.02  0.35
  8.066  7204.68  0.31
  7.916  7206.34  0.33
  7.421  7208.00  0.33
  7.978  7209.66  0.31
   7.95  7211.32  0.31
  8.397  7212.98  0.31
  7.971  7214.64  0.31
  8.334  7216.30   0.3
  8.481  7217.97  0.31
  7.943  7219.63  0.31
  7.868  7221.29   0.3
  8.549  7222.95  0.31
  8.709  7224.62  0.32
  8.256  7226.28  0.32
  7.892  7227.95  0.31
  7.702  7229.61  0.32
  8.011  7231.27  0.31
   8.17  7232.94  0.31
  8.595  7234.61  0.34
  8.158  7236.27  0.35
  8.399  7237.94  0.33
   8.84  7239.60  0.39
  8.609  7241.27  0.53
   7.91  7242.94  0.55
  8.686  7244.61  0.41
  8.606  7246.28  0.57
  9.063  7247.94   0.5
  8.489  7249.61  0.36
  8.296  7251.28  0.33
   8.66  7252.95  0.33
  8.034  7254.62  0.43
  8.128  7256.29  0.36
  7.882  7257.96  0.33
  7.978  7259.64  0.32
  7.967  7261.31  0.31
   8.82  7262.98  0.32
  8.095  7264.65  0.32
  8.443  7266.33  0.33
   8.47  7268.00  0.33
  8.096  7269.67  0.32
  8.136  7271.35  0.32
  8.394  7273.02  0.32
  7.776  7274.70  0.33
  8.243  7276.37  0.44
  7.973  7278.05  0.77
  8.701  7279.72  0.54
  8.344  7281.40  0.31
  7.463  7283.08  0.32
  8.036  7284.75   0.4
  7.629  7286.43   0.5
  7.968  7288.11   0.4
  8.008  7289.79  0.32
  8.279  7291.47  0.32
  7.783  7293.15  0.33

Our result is 8.67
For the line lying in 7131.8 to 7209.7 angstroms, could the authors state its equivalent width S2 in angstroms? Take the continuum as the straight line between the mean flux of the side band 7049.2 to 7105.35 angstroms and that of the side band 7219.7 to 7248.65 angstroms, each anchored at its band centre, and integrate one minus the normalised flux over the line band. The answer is 1.1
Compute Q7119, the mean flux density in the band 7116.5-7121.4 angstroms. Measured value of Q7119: 8.68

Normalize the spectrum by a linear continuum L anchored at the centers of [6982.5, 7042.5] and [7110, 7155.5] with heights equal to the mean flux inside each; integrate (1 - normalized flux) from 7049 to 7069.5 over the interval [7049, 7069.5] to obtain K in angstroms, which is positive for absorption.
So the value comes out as 0.2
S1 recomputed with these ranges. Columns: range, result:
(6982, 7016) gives 8.68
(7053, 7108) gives 8.37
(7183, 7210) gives 8.07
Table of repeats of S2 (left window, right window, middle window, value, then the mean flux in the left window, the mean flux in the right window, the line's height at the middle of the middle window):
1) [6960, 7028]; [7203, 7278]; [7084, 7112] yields 0.4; 8.57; 8.23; 8.43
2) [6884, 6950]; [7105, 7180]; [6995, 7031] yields 0.1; 8.88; 8.38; 8.67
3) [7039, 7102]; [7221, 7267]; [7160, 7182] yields 0.2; 8.43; 8.32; 8.36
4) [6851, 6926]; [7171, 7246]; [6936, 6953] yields 0.3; 8.96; 8.18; 8.82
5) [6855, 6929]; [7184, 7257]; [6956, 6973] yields 0.3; 8.96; 8.23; 8.8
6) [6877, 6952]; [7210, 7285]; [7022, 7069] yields 0.4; 8.88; 8.26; 8.64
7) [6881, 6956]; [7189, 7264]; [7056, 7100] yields 0.9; 8.89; 8.24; 8.55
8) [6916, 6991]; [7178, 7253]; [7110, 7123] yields -0.4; 8.67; 8.22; 8.39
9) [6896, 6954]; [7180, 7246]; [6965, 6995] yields 0.7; 8.88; 8.18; 8.74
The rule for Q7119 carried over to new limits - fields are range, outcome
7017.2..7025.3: 8.41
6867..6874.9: 8.98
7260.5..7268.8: 8.36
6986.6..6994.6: 8.73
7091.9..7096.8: 8.5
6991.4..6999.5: 8.92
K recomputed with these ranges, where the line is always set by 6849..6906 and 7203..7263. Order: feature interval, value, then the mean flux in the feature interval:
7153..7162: -0.20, 8.57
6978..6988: 0.56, 8.25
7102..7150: 0.28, 8.4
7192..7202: 0.24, 8.1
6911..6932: -0.12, 8.92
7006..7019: 0.29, 8.49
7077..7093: 0.65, 8.19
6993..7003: -0.29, 8.97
